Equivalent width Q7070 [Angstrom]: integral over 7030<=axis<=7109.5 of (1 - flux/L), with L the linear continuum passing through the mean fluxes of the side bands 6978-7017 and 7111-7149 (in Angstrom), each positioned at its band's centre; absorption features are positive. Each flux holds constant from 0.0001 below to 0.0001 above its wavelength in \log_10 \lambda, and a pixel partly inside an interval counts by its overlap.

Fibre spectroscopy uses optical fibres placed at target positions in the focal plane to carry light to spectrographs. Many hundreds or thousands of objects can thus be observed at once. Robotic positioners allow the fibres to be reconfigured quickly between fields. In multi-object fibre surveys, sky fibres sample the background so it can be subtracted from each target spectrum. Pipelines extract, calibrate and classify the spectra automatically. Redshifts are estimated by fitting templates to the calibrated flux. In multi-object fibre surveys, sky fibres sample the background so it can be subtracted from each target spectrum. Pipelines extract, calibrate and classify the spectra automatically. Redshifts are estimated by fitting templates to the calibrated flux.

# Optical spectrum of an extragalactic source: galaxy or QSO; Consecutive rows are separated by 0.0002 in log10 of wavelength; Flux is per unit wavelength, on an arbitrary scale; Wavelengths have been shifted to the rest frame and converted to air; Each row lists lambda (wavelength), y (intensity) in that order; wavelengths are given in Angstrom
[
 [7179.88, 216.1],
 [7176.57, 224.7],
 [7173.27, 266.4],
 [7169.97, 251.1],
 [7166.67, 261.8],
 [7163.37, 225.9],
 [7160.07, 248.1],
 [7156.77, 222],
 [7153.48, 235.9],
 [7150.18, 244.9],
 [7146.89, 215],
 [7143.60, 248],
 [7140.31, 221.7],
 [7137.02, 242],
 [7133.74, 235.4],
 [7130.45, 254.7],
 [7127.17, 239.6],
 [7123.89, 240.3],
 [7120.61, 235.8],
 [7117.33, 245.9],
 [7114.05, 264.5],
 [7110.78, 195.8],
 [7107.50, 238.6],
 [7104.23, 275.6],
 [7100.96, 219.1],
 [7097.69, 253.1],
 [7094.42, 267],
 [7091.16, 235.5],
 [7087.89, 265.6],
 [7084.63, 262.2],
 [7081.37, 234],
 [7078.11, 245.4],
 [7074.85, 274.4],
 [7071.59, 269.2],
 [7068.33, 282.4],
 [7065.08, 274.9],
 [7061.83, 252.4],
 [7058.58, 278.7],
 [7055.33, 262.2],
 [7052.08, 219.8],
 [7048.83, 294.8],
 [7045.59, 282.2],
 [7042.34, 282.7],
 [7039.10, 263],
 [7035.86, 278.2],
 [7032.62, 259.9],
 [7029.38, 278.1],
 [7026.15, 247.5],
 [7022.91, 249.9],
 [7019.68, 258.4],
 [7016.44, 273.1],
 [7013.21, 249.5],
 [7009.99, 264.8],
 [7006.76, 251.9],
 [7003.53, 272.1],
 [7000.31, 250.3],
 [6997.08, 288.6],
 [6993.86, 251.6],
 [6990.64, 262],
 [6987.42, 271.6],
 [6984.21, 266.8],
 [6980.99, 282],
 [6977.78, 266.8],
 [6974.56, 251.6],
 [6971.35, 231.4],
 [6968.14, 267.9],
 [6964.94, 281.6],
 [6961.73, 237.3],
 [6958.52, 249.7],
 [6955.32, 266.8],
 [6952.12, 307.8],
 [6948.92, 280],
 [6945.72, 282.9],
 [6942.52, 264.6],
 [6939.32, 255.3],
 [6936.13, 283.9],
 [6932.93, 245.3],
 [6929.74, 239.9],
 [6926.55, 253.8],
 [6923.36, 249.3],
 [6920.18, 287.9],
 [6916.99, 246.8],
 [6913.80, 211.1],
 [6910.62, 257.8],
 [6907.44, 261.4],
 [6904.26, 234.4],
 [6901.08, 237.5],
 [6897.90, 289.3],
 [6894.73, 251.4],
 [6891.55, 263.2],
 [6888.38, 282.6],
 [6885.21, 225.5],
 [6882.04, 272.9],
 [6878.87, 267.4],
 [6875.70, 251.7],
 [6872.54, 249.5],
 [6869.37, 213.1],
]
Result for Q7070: -3.3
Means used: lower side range 265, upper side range 239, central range 261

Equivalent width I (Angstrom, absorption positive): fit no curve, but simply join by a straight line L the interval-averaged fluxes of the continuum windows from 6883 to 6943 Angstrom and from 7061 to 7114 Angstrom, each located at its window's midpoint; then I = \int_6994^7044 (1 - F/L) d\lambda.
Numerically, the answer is -2.0 Angstrom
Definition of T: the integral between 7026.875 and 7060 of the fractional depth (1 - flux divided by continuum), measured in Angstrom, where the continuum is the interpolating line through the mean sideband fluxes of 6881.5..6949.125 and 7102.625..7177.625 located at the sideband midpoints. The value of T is -2.9 Angstrom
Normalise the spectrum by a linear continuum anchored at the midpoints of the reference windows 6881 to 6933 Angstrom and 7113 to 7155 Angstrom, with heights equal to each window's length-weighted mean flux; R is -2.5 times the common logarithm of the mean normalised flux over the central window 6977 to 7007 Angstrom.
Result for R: -0.08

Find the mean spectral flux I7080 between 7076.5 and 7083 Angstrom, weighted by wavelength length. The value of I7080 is 240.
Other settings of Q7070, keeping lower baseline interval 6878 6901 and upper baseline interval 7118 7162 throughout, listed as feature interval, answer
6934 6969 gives -1.9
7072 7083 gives -0.4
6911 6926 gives 0.6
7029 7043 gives -1.3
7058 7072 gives -1.5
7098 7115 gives 0.1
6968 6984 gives -0.4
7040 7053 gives -1.3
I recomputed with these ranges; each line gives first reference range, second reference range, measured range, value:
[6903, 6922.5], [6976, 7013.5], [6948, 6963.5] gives -0.6 Angstrom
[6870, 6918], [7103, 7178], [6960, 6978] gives -0.4 Angstrom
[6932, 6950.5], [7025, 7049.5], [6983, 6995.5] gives 0.4 Angstrom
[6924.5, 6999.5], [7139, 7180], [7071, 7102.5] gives -0.6 Angstrom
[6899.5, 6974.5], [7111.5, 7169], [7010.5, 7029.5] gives -0.6 Angstrom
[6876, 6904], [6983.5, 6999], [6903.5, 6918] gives 1.0 Angstrom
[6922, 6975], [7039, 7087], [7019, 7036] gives 0.2 Angstrom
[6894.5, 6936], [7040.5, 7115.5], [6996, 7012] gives -0.6 Angstrom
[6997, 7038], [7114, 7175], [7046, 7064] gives -0.5 Angstrom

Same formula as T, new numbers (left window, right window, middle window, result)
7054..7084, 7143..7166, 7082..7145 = 1.16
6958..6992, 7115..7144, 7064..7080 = -1.30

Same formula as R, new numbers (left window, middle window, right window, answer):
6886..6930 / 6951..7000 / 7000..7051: -0.01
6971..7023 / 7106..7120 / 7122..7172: 0.04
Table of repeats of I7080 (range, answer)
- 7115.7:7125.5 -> 241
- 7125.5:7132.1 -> 247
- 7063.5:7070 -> 279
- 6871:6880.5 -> 256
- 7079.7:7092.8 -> 249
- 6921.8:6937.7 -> 254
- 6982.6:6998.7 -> 268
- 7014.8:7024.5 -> 260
